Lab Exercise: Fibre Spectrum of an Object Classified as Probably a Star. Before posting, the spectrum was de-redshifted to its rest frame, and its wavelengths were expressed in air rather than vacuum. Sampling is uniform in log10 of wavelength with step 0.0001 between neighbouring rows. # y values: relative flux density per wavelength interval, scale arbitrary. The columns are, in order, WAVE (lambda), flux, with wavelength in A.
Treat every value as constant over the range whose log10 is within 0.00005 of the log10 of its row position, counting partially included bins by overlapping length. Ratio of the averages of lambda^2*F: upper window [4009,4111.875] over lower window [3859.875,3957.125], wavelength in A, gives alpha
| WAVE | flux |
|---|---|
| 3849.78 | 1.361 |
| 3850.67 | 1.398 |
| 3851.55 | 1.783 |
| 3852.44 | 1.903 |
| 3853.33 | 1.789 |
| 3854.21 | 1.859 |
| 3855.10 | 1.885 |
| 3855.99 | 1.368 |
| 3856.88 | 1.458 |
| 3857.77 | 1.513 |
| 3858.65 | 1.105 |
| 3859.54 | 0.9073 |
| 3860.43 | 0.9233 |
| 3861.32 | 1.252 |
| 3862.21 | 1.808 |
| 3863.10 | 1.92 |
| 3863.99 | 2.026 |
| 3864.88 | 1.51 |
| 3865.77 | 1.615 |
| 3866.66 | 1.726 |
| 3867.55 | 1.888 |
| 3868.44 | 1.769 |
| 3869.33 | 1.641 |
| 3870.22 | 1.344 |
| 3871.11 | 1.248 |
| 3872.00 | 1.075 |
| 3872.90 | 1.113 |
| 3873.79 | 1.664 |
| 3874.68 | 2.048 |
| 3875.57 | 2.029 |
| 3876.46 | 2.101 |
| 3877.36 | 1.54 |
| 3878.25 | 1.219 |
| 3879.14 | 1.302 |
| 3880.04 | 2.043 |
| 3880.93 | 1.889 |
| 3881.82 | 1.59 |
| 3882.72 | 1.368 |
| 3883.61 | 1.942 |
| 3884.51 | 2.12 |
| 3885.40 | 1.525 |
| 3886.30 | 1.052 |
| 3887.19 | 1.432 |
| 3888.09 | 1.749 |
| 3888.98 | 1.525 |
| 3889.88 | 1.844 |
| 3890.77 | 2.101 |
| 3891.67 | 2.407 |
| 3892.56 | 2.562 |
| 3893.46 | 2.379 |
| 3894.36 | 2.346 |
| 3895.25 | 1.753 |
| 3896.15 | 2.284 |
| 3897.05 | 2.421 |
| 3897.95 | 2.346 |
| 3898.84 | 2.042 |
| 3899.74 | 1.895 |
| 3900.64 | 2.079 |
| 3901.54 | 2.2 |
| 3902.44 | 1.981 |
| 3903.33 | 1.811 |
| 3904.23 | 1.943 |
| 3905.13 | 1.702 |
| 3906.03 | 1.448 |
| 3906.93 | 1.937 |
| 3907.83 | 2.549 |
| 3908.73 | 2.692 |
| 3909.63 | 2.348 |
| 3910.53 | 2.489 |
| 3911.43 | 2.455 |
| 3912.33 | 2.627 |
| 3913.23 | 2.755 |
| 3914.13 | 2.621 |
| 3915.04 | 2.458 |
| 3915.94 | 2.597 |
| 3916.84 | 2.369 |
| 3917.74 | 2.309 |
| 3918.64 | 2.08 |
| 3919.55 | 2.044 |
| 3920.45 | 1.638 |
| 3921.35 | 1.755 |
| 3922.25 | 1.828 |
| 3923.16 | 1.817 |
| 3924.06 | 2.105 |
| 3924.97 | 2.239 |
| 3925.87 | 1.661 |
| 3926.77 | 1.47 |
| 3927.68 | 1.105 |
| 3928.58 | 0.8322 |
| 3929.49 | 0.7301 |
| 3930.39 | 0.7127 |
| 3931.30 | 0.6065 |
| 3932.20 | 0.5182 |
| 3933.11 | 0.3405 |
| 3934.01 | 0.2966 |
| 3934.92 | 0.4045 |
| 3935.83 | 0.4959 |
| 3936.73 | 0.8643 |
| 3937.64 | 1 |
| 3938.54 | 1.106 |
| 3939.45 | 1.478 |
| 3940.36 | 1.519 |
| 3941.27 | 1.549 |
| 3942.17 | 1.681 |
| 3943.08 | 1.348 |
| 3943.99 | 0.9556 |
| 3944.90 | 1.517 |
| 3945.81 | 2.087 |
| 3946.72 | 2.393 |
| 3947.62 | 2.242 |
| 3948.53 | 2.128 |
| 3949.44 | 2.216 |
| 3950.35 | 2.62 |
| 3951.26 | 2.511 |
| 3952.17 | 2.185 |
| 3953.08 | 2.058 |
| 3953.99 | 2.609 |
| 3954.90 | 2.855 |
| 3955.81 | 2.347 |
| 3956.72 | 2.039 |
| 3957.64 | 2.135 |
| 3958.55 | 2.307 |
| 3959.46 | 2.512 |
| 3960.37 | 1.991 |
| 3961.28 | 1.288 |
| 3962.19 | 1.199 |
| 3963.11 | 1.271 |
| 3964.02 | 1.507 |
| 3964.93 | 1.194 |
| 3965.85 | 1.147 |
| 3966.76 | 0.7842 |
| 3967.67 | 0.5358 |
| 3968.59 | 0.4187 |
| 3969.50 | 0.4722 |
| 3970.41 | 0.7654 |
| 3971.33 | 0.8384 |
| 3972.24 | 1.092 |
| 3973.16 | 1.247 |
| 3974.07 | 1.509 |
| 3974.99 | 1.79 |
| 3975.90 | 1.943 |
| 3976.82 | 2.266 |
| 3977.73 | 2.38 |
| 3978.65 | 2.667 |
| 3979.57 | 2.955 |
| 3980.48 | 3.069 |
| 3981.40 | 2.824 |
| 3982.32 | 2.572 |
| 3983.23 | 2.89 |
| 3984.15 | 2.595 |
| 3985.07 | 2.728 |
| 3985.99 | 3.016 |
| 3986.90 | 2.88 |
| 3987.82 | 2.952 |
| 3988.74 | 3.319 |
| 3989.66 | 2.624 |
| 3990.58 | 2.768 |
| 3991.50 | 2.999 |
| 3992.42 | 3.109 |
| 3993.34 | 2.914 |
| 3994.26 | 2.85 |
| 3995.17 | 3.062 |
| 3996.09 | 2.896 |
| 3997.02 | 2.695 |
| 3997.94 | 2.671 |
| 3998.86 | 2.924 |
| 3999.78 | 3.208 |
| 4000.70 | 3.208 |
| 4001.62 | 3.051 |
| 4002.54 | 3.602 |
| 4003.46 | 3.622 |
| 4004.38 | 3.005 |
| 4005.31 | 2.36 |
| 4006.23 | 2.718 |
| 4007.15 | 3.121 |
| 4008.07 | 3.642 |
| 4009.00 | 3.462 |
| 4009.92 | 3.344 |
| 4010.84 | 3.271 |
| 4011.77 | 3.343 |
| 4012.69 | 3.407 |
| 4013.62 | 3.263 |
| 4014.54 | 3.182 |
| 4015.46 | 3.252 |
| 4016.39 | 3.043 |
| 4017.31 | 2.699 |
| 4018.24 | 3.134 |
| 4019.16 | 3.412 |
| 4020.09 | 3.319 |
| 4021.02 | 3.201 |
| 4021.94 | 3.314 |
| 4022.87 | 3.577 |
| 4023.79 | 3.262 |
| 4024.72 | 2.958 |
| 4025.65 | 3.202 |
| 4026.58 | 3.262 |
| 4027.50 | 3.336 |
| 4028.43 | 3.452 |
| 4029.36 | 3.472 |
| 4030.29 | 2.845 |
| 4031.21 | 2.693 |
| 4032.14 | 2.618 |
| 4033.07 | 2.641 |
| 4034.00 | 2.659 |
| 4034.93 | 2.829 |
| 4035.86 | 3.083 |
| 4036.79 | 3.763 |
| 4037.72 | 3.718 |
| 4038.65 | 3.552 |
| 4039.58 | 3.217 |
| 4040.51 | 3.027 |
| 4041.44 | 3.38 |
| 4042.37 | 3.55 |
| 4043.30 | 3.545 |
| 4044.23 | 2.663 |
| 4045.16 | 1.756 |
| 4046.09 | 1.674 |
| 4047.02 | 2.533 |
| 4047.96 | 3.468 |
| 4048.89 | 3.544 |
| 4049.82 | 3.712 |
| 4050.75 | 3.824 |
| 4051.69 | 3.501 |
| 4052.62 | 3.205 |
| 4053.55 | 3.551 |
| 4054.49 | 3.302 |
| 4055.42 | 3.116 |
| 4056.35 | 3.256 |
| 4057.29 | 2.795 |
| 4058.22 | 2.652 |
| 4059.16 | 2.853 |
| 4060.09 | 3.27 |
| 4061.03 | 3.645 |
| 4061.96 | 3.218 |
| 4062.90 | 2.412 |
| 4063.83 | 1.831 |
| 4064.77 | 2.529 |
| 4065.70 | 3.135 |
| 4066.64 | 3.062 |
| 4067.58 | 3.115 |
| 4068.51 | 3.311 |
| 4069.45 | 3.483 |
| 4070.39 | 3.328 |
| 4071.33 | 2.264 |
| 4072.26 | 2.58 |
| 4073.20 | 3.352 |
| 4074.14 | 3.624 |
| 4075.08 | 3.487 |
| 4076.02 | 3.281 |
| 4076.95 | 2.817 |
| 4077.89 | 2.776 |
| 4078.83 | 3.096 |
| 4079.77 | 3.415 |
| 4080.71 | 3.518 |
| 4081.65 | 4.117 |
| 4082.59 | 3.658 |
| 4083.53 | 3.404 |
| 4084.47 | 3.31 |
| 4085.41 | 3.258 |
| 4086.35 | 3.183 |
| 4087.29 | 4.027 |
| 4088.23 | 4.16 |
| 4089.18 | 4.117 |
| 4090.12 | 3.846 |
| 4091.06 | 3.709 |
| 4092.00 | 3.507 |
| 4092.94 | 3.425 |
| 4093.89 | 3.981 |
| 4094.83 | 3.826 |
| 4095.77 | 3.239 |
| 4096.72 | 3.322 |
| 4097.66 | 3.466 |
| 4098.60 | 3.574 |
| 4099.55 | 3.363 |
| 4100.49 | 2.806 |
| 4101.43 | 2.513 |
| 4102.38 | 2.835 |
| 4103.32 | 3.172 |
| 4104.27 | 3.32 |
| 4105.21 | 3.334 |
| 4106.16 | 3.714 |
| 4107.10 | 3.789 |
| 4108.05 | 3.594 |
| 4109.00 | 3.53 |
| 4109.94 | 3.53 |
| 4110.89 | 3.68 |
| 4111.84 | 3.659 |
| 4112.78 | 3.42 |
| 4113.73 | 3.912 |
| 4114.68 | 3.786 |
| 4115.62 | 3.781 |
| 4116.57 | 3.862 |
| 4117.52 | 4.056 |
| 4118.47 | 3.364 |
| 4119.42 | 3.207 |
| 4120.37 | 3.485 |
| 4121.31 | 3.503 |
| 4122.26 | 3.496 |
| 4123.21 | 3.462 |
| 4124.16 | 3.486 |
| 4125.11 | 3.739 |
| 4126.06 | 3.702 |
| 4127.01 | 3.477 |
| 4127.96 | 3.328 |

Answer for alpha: 1.96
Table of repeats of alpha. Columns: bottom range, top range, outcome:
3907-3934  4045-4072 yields 1.77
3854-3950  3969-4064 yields 1.80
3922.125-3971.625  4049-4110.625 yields 2.41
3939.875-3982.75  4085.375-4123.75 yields 2.09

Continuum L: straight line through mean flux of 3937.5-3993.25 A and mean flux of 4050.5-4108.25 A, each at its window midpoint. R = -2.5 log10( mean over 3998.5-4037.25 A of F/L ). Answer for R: -0.22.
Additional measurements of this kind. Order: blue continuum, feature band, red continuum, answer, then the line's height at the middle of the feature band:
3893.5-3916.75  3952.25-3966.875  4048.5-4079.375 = 0.335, 2.54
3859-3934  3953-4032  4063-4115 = 0.002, 2.57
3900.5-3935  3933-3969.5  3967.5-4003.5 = 0.323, 2.12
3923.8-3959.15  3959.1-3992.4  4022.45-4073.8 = 0.058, 2.06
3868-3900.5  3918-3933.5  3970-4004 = 0.451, 2.13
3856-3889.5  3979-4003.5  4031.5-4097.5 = -0.141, 2.59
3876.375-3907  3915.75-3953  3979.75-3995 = 0.445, 2.33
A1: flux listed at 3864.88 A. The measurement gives 1.51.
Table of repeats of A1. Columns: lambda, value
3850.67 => 1.398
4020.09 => 3.319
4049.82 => 3.712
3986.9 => 2.88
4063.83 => 1.831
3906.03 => 1.448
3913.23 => 2.755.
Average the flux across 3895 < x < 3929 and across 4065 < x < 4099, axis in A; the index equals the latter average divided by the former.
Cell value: 1.6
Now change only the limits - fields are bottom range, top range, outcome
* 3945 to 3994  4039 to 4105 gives 1.53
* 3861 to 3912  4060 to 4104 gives 1.76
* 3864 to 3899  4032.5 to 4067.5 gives 1.72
